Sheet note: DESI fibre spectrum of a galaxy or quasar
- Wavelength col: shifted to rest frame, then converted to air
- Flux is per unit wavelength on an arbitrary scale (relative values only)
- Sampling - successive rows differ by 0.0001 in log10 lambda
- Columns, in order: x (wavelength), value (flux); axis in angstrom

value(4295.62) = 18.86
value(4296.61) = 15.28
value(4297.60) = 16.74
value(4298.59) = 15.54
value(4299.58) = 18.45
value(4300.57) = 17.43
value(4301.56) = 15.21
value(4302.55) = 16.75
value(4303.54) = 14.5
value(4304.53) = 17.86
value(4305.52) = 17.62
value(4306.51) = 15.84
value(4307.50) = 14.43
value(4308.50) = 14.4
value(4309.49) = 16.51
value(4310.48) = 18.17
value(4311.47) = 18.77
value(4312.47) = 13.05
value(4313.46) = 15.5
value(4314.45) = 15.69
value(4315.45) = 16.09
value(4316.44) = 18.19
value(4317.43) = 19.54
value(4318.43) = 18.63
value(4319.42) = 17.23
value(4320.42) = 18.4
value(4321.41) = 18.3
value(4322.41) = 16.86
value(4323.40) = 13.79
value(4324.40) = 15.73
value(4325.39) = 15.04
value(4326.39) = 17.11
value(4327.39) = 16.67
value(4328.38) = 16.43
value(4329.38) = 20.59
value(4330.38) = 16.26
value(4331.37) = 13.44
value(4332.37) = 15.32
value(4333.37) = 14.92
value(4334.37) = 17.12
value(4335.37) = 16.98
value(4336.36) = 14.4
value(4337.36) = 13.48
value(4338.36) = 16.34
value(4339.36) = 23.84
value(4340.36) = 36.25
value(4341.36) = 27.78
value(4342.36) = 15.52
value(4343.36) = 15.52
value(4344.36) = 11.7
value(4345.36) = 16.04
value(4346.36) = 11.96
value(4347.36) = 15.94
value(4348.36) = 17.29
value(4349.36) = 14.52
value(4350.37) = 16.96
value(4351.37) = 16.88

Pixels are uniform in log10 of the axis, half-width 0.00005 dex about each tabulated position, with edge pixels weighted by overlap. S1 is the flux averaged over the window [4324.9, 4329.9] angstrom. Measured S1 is 17.1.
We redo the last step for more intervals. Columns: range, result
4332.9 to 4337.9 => 15.4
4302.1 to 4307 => 16.5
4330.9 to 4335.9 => 15.6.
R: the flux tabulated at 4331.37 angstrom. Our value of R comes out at 13.44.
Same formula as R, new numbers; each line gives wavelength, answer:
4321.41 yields 18.3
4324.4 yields 15.73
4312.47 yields 13.05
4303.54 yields 14.5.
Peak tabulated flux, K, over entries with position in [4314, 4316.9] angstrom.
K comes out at 18.19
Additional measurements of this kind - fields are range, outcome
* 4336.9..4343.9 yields 36.25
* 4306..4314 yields 18.77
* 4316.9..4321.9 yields 19.54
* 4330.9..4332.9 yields 15.32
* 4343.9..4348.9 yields 17.29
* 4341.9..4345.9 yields 16.04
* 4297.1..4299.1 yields 16.74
